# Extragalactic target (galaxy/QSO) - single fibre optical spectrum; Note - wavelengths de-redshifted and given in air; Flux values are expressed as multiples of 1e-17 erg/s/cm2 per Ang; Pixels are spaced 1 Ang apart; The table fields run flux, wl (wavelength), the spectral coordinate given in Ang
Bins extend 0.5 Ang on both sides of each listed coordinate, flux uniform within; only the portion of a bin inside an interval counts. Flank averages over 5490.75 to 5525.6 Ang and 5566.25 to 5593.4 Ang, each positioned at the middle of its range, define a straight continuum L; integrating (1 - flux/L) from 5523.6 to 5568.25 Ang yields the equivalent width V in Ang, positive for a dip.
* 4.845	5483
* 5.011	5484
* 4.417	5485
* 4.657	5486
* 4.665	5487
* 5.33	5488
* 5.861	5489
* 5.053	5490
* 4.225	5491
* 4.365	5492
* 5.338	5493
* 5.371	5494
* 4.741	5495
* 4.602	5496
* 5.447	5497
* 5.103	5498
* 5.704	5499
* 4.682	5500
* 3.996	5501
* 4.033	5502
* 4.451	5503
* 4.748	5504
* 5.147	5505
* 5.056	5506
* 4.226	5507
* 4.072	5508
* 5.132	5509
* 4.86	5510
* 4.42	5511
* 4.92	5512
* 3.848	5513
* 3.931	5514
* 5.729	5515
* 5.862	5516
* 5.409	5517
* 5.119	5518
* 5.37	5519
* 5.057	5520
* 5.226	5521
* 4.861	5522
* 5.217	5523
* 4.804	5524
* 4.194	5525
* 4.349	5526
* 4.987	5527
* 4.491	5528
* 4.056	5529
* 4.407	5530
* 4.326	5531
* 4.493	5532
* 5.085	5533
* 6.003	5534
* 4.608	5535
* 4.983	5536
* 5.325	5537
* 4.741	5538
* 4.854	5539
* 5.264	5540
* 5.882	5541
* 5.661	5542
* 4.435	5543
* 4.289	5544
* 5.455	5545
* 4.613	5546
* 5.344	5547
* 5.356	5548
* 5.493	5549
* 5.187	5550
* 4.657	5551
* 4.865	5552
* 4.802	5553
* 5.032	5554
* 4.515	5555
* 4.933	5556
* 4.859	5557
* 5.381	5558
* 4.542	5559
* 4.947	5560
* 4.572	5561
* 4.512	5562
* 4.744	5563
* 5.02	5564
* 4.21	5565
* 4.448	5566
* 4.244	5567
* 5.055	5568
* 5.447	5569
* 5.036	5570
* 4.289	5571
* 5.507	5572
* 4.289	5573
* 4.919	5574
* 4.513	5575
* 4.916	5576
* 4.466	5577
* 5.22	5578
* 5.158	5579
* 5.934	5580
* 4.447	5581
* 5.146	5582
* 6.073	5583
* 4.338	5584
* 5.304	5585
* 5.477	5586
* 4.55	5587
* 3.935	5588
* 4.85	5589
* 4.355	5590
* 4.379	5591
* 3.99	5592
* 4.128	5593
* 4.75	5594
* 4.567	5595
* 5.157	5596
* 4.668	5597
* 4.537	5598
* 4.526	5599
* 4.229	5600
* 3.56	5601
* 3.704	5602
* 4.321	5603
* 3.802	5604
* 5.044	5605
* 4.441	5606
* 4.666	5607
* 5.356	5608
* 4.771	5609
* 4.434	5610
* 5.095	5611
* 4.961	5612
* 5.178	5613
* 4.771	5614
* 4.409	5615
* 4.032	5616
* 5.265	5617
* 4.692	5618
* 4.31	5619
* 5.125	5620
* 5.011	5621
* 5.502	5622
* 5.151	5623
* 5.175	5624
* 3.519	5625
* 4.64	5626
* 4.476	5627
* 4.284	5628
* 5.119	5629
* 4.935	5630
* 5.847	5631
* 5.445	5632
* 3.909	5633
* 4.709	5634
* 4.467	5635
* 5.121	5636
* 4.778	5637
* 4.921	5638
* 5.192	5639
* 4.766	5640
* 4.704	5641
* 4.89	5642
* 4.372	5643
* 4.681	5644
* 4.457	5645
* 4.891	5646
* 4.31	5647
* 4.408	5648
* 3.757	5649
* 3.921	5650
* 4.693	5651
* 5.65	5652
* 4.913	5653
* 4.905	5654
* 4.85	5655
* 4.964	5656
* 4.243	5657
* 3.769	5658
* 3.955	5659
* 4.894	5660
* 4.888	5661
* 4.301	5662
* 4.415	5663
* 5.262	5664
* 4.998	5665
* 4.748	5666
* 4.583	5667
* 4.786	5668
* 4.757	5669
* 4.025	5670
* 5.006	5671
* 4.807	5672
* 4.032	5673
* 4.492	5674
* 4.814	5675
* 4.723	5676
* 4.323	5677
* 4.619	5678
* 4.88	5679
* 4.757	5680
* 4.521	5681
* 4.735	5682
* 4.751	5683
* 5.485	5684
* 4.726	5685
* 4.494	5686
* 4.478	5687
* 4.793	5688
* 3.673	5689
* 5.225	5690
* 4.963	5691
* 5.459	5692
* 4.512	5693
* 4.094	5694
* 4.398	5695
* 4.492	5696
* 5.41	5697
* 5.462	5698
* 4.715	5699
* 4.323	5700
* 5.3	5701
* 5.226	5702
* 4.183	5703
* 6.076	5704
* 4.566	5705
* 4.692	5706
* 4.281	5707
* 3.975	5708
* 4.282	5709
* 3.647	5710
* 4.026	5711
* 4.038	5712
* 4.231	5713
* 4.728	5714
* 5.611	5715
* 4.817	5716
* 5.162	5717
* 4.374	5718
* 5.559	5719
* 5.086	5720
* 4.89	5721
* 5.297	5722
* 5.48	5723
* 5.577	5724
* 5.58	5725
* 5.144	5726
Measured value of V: -0.2 Ang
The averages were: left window 4.84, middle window 4.84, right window 4.81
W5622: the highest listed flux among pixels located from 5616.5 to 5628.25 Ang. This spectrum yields 5.502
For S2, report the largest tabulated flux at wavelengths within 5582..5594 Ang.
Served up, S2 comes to 6.073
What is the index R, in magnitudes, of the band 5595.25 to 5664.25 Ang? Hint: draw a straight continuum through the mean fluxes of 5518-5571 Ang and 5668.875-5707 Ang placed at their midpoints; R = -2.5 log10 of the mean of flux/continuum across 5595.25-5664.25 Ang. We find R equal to 0.03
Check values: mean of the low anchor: 4.89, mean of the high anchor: 4.73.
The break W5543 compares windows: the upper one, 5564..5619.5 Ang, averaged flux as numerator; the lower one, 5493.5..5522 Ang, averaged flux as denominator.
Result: 1.0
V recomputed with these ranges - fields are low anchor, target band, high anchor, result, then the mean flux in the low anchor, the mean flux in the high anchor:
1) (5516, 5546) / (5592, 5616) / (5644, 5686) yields 1.14 Ang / 4.94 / 4.63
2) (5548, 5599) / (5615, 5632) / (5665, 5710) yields -0.24 Ang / 4.81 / 4.69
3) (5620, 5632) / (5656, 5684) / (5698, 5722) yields 1.11 Ang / 4.91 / 4.72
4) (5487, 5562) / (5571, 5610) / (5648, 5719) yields 0.97 Ang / 4.89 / 4.66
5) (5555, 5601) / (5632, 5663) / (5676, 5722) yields 0.74 Ang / 4.75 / 4.72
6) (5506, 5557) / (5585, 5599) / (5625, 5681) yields 0.56 Ang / 4.9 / 4.66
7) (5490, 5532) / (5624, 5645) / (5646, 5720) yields -0.22 Ang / 4.78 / 4.66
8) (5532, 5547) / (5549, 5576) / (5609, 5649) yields 1.02 Ang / 5.07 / 4.76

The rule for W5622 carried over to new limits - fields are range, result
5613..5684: 5.847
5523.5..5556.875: 6.003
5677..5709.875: 6.076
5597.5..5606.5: 5.044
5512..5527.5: 5.862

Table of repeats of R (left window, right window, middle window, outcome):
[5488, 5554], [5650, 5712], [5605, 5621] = 0.00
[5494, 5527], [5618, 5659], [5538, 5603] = -0.01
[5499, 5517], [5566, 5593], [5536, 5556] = -0.06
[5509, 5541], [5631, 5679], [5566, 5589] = -0.03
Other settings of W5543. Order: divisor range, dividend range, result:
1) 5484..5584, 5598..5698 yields 0.96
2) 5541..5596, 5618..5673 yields 0.97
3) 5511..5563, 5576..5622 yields 0.96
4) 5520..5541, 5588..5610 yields 0.92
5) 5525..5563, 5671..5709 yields 0.96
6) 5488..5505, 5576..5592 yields 1.00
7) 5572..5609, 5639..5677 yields 0.99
